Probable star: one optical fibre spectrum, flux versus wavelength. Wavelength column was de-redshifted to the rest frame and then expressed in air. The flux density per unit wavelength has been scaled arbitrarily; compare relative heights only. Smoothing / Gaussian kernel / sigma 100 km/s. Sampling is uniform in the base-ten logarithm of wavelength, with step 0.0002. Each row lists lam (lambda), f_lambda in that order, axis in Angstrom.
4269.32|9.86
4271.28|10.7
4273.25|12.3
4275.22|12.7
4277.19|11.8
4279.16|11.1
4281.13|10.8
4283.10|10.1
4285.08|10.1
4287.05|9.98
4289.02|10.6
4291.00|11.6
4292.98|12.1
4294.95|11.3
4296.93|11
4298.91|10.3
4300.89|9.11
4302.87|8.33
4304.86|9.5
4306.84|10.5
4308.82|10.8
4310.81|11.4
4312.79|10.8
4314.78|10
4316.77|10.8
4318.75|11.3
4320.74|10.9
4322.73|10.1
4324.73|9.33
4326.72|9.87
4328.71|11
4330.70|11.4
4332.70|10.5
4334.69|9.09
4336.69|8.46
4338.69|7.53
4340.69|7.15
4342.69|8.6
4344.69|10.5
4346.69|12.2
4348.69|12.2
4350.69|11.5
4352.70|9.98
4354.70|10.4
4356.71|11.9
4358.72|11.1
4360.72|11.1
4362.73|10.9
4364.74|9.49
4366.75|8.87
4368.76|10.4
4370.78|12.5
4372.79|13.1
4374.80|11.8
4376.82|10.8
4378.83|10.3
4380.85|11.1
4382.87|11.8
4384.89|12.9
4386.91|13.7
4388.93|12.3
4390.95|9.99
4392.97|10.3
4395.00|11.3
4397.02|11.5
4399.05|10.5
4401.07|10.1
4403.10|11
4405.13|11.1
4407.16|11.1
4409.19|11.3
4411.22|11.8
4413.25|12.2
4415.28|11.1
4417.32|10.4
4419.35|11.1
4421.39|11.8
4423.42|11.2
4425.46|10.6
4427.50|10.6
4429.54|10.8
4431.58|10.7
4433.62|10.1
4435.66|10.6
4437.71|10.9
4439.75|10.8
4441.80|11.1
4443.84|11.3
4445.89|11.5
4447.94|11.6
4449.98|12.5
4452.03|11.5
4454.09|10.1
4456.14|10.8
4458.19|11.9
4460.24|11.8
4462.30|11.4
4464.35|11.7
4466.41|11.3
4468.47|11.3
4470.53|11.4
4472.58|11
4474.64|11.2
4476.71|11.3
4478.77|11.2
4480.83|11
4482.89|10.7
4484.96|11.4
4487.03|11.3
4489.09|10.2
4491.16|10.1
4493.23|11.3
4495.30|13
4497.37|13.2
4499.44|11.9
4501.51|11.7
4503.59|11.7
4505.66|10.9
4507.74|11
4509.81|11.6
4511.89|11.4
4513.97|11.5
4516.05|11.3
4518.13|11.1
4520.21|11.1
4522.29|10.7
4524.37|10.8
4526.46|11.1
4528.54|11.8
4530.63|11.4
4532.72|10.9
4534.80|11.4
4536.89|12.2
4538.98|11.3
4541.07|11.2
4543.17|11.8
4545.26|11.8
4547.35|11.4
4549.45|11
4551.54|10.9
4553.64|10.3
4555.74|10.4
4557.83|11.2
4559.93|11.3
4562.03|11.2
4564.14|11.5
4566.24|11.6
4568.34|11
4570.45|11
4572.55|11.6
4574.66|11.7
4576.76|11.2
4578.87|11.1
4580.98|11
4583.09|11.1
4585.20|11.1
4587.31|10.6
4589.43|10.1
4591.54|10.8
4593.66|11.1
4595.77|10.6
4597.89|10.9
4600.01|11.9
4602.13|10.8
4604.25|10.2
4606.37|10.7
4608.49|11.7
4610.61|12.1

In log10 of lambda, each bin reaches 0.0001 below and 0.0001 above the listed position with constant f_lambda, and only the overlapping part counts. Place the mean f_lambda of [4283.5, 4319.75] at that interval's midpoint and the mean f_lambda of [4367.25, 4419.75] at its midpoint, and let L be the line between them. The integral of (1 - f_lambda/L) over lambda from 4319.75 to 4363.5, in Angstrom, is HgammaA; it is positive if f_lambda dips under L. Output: 2.5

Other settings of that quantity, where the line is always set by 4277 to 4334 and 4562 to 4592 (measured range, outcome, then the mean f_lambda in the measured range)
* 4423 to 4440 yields 0.20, 10.7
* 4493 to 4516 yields -1.65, 11.7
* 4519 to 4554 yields -0.75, 11.3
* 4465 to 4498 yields -1.15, 11.3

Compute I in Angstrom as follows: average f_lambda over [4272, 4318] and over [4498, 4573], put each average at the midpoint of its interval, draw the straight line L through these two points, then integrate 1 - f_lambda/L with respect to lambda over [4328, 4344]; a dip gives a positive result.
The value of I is 2.4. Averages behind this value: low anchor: 10.7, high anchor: 11.3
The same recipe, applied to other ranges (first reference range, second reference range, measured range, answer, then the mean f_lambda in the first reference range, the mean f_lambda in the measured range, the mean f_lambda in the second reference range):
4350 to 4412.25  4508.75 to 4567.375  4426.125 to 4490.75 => 0.5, 11.2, 11.1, 11.3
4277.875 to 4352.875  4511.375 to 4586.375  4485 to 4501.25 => -0.8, 10.3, 11.6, 11.2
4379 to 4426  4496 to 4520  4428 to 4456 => 0.9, 11.3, 11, 11.6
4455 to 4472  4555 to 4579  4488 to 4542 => -0.2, 11.4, 11.4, 11.3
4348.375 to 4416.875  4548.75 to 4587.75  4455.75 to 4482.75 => -0.4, 11.2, 11.3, 11.1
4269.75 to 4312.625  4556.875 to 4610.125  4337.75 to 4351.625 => 1.1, 10.8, 9.96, 11.1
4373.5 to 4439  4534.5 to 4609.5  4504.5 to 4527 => 0.0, 11.2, 11.1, 11.1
